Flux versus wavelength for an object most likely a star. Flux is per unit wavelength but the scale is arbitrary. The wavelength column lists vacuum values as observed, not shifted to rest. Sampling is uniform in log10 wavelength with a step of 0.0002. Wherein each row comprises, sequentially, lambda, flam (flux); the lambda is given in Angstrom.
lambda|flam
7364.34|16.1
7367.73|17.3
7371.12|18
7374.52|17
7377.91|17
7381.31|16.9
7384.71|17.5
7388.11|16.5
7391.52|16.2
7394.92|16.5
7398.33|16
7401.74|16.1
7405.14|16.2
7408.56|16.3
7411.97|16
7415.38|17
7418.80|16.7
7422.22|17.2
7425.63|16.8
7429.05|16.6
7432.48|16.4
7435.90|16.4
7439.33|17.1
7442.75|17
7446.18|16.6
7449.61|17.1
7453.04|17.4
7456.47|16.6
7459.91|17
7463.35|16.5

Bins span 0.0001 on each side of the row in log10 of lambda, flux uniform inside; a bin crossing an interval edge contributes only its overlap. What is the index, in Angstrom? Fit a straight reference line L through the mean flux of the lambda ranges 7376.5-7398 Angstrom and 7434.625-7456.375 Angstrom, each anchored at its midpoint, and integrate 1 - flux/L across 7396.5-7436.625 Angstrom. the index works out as 0.8 Angstrom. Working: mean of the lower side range 16.7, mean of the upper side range 16.9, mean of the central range 16.5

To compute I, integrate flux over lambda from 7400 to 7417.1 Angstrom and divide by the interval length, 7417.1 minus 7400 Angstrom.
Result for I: 16.3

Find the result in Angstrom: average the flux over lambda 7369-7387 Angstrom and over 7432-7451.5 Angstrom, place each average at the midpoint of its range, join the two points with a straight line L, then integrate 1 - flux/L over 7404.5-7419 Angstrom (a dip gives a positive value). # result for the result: 0.5 Angstrom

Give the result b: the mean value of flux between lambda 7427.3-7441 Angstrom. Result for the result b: 16.6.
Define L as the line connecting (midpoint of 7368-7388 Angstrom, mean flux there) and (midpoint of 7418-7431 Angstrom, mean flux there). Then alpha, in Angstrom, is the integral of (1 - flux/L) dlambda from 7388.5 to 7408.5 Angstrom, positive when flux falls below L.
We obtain 1.0 Angstrom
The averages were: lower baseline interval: 17.2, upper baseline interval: 16.8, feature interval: 16.2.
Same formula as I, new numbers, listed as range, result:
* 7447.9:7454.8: 17.3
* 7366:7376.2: 17.4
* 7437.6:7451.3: 16.9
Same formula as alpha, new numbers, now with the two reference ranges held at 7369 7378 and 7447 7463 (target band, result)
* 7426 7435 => 0.29 Angstrom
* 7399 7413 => 0.88 Angstrom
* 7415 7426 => 0.14 Angstrom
